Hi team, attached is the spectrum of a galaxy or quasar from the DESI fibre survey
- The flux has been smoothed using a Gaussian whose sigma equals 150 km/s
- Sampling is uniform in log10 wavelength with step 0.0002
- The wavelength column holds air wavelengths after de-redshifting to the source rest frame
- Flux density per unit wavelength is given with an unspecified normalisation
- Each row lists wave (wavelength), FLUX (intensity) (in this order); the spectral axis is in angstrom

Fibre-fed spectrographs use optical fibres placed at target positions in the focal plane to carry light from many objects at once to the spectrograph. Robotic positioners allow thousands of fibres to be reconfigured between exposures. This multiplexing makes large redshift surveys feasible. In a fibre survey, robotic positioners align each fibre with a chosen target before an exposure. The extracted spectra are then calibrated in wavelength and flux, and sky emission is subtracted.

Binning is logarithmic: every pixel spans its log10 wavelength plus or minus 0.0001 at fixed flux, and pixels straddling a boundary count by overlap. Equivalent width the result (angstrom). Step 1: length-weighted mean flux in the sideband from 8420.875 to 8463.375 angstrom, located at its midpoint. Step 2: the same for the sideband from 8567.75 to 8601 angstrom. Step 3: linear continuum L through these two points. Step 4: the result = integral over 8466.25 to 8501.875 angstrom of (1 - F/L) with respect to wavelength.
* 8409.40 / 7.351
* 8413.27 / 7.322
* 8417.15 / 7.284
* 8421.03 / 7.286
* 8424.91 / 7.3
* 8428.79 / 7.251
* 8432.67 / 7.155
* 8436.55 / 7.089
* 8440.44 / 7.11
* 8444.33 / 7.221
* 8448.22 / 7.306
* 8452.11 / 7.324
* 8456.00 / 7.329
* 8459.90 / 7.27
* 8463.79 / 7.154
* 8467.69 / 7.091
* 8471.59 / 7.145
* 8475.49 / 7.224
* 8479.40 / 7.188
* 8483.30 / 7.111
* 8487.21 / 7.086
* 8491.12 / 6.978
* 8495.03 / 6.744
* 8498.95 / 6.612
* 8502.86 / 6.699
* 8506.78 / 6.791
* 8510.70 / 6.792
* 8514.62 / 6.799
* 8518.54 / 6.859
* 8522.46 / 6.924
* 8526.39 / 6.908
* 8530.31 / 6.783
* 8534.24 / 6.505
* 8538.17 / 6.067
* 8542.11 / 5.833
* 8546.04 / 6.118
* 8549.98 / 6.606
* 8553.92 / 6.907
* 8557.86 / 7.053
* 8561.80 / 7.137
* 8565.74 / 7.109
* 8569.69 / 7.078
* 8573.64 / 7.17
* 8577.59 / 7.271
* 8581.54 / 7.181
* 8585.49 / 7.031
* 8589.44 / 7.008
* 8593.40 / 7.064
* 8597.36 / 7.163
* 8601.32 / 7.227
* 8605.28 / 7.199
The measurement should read 1.0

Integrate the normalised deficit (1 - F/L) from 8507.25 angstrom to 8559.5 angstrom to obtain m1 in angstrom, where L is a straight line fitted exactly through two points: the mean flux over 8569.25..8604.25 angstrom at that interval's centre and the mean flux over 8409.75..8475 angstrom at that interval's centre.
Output 4.0 angstrom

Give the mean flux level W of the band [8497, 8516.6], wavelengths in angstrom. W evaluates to 6.74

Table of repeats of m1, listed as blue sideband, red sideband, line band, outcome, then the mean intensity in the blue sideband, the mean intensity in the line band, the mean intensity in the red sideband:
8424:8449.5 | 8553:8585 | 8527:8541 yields 1.33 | 7.2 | 6.46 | 7.12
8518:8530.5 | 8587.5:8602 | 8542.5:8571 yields 0.78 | 6.89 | 6.8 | 7.1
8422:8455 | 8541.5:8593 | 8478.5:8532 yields 1.48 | 7.23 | 6.87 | 6.92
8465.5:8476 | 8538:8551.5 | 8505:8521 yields -0.58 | 7.14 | 6.82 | 6.15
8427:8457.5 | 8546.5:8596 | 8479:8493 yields 0.15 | 7.22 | 7.08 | 7.02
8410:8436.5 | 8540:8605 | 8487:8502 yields 0.61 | 7.26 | 6.82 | 6.94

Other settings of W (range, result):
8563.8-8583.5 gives 7.16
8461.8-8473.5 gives 7.13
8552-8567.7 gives 7.05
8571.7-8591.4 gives 7.14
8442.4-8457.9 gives 7.3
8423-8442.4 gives 7.18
